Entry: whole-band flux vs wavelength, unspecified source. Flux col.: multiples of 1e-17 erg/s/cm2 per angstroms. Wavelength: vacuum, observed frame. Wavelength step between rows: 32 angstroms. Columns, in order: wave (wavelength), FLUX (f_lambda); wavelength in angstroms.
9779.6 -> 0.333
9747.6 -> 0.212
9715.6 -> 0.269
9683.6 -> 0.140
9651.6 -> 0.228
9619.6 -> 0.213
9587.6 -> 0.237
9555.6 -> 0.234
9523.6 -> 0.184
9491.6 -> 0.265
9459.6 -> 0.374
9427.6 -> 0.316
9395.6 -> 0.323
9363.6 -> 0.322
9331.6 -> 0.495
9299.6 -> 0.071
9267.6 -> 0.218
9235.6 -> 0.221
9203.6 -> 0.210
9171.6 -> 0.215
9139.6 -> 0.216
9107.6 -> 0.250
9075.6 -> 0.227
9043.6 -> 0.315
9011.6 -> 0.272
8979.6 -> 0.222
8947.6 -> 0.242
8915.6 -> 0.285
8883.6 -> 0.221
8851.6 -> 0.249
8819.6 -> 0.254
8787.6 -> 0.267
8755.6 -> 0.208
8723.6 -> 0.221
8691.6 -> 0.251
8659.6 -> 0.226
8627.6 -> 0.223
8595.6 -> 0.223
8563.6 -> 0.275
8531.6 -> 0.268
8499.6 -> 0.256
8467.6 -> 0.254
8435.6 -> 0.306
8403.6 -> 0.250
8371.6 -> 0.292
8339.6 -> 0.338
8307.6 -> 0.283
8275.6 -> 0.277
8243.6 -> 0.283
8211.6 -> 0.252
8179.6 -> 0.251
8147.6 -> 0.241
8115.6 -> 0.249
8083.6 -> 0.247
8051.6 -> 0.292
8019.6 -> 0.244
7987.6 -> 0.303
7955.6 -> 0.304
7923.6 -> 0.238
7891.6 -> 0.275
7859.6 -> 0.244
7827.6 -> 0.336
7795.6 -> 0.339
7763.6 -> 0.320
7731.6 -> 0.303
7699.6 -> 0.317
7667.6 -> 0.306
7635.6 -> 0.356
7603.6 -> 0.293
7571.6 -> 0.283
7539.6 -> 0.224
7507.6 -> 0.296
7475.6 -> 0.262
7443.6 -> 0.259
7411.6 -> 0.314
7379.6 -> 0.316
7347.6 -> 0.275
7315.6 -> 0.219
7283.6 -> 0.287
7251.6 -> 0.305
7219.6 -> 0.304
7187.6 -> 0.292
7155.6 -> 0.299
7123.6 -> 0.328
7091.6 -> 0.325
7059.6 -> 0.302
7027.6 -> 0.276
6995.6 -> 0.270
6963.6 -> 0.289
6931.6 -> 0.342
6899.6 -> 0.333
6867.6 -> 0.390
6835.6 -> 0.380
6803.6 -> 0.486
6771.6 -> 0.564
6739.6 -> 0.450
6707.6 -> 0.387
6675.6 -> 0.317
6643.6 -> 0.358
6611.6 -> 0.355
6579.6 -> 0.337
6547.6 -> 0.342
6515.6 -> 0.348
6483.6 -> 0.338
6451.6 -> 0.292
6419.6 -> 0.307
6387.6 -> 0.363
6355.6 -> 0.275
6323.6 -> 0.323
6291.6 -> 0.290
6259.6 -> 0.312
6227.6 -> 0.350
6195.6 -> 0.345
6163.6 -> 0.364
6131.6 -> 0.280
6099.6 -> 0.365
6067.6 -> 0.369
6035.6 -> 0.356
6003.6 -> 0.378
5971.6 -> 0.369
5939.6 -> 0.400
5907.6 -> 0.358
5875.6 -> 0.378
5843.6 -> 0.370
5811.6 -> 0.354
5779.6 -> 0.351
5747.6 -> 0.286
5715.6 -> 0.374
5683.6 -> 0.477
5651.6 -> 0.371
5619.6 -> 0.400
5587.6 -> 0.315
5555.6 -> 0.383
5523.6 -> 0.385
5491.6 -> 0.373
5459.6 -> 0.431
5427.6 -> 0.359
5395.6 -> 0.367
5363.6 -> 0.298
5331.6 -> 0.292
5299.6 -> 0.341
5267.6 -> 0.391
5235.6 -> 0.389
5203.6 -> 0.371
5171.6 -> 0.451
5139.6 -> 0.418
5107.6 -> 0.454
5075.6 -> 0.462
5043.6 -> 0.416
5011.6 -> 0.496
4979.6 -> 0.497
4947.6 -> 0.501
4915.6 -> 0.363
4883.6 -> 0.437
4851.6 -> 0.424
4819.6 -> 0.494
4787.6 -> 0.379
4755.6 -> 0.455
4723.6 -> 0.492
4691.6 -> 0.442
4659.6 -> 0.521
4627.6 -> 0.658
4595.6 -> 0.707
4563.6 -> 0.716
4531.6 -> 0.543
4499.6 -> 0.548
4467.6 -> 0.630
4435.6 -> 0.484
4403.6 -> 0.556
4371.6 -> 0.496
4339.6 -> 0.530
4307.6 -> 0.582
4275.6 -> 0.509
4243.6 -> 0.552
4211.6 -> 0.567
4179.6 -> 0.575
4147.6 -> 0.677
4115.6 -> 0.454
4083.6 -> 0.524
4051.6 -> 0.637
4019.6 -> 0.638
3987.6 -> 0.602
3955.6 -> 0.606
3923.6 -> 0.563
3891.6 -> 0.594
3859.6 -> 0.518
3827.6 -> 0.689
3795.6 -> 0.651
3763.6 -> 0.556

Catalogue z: 1.42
